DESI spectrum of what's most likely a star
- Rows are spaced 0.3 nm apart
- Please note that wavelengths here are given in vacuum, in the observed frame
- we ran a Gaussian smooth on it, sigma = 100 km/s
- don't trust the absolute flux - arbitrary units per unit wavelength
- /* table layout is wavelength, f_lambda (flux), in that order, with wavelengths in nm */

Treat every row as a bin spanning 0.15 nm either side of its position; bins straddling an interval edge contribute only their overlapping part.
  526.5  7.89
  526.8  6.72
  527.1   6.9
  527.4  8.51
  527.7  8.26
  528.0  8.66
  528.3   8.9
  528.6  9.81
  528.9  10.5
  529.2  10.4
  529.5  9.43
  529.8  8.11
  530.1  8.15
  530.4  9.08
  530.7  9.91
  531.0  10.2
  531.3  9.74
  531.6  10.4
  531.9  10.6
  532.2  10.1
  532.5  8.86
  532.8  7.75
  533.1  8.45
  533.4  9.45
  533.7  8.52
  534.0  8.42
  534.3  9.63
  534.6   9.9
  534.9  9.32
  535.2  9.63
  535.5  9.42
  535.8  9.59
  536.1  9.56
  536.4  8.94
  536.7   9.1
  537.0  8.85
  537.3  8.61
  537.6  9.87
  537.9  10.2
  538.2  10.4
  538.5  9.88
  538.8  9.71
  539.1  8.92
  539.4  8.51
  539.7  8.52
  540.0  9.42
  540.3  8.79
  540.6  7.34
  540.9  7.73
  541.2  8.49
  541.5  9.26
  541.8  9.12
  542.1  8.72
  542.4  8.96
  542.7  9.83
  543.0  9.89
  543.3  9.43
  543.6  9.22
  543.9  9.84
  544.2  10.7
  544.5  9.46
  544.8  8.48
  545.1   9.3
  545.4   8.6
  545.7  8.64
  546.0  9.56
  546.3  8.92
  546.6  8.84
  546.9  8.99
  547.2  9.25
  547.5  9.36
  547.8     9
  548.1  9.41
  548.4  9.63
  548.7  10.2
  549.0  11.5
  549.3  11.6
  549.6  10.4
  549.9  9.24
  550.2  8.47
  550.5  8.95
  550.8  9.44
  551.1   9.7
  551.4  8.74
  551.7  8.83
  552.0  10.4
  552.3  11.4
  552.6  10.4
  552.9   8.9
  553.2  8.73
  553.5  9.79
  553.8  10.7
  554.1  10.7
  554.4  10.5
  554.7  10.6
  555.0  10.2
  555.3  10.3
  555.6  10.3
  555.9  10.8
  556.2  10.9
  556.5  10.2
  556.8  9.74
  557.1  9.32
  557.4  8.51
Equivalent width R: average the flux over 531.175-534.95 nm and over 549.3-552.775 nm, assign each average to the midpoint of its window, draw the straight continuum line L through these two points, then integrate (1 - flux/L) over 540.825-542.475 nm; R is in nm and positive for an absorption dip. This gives 0.13 nm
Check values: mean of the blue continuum 9.32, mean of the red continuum 9.71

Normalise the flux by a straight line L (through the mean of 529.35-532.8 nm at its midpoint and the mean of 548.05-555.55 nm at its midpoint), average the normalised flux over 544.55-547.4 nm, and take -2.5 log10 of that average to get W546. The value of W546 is 0.10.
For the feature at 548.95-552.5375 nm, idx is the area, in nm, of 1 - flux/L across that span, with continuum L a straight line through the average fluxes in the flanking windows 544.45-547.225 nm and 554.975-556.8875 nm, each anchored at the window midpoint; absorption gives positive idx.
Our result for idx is -0.08 nm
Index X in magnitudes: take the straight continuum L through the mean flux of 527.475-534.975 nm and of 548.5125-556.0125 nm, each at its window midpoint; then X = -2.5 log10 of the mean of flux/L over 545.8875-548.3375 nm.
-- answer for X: 0.08 mag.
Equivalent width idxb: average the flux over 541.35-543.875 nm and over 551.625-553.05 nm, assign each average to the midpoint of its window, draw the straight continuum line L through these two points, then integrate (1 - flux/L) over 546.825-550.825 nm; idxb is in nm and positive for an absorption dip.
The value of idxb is 0.04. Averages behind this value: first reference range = 9.33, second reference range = 10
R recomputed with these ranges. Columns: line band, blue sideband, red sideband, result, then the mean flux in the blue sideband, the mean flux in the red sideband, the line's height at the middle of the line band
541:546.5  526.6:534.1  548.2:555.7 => 0.22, 9.03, 9.98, 9.62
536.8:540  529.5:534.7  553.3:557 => 0.07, 9.25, 10.4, 9.55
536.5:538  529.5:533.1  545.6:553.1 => 0.02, 9.32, 9.59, 9.41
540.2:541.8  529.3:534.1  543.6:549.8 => 0.18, 9.22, 9.57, 9.44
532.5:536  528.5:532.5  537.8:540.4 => 0.17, 9.69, 9.37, 9.55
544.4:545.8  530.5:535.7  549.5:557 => 0.12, 9.43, 9.93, 9.72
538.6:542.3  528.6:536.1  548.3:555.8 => 0.35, 9.41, 9.99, 9.65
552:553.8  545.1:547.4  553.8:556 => 0.03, 9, 10.5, 10.1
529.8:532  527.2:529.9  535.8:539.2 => -0.09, 9.15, 9.47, 9.24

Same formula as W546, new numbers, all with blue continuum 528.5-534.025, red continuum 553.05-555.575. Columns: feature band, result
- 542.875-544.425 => 0.00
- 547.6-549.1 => 0.01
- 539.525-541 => 0.16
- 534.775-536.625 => 0.02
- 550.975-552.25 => 0.06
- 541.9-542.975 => 0.06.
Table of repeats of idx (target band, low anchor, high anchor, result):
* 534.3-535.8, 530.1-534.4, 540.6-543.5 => -0.058 nm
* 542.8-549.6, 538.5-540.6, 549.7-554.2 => -0.188 nm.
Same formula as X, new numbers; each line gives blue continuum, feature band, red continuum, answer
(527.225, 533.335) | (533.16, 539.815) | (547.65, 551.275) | 0.016 mag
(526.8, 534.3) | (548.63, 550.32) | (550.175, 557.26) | -0.052 mag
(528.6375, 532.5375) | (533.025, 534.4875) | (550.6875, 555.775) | 0.091 mag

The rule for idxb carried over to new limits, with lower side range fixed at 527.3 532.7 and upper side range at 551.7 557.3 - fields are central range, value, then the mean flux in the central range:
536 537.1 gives 0.059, 9.1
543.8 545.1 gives 0.037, 9.57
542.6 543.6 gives 0.018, 9.64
